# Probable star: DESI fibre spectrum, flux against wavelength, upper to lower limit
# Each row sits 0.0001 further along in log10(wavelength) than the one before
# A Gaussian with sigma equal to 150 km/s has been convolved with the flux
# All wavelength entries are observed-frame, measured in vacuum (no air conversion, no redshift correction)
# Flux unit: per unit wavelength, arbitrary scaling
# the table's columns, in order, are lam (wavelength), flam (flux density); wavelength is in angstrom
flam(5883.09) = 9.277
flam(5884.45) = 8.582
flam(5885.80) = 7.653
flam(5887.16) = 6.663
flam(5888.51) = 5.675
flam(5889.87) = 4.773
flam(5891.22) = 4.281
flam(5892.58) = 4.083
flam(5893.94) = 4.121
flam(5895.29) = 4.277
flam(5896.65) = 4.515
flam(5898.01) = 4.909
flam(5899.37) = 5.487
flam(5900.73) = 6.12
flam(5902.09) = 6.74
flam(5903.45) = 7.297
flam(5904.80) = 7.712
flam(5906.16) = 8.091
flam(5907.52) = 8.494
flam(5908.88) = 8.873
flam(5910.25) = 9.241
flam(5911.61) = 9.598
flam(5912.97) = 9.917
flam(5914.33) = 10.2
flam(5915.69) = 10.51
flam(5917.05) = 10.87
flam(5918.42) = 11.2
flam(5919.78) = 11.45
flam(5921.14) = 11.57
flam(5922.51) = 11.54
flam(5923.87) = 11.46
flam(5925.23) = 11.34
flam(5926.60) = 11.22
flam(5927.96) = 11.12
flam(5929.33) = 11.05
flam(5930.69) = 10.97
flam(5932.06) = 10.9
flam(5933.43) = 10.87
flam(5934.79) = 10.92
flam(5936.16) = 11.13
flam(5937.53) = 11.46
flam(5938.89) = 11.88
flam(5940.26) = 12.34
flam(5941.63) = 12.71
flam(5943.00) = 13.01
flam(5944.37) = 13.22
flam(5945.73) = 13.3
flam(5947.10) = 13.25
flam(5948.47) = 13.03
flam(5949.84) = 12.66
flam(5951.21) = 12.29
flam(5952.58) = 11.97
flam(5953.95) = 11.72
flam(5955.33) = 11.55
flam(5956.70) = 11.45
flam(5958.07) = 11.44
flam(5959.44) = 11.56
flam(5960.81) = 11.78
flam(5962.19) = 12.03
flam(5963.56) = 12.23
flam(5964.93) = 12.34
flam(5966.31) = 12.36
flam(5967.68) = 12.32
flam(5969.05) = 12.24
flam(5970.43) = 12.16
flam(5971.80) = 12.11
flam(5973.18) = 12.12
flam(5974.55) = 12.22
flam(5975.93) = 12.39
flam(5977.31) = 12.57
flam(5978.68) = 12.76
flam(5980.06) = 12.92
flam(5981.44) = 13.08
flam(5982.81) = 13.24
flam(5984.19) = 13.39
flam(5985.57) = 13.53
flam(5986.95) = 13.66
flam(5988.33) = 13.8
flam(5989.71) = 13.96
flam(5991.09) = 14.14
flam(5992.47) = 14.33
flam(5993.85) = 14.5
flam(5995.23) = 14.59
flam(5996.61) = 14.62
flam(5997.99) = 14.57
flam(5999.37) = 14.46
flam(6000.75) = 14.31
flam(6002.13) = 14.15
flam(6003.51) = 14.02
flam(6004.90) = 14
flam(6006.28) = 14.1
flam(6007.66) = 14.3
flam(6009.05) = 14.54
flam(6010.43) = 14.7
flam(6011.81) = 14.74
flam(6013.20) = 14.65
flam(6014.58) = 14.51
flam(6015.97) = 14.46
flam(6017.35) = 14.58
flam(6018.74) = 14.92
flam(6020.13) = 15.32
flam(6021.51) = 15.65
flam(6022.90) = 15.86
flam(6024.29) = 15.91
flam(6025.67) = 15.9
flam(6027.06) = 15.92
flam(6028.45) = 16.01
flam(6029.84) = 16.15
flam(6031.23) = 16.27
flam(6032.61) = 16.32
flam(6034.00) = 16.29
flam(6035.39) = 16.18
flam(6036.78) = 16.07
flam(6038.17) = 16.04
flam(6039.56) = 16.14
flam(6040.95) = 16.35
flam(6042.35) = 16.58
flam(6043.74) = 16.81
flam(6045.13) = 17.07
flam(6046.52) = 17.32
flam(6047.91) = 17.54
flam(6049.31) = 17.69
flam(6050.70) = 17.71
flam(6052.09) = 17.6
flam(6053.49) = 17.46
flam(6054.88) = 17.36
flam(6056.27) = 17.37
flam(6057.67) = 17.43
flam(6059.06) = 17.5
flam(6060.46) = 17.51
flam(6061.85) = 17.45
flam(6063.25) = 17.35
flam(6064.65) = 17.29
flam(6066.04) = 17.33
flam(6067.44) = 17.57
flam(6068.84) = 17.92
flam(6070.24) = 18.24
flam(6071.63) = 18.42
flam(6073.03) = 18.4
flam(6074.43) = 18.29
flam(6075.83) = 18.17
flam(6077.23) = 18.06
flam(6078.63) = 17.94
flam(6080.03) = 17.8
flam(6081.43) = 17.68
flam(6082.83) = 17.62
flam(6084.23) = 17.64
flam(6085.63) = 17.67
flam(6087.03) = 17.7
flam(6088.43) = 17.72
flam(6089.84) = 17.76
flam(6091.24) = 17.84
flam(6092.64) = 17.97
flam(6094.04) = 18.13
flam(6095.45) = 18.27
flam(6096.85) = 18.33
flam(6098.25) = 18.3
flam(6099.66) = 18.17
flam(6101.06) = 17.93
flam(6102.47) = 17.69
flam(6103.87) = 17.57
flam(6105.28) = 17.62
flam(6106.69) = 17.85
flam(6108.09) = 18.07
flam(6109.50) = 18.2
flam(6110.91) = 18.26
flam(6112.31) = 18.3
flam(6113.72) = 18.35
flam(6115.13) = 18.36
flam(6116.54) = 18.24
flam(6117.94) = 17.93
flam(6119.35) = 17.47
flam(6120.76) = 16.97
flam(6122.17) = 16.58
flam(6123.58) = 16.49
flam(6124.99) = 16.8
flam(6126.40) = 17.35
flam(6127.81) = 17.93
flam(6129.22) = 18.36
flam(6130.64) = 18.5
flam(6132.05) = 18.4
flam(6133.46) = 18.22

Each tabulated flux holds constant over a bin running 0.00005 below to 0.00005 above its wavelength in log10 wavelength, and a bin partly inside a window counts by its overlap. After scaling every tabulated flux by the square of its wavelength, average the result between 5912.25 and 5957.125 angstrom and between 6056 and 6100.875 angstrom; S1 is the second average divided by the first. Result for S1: 1.61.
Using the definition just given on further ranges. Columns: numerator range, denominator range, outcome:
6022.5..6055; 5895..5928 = 1.93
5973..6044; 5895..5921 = 1.82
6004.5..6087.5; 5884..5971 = 1.72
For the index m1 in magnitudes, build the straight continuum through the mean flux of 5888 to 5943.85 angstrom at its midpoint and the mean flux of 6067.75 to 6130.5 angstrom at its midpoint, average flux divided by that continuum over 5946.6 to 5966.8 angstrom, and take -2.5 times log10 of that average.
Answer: -0.095 mag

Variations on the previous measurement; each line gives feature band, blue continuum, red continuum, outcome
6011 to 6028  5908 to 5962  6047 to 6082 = 0.02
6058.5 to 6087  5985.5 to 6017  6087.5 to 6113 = -0.05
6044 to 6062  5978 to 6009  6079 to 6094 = -0.07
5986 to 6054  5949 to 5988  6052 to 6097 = -0.03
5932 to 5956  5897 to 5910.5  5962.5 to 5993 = -0.18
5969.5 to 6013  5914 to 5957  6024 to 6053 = 0.05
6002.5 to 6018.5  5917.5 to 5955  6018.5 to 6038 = 0.05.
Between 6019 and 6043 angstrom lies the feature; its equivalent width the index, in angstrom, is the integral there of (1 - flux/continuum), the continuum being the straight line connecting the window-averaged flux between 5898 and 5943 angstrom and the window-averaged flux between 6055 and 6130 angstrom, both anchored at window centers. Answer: -1.59 angstrom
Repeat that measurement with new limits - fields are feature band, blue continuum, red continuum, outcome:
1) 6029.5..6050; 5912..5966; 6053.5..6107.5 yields -0.70 angstrom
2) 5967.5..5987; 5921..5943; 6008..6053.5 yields 1.22 angstrom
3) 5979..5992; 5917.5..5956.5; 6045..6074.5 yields 0.55 angstrom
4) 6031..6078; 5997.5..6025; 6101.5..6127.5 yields -3.93 angstrom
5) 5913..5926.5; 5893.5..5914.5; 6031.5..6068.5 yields -4.61 angstrom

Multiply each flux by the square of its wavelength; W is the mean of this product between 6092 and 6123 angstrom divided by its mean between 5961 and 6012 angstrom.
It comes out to 1.39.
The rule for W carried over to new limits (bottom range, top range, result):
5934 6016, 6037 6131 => 1.40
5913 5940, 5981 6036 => 1.36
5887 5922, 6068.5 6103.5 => 2.51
